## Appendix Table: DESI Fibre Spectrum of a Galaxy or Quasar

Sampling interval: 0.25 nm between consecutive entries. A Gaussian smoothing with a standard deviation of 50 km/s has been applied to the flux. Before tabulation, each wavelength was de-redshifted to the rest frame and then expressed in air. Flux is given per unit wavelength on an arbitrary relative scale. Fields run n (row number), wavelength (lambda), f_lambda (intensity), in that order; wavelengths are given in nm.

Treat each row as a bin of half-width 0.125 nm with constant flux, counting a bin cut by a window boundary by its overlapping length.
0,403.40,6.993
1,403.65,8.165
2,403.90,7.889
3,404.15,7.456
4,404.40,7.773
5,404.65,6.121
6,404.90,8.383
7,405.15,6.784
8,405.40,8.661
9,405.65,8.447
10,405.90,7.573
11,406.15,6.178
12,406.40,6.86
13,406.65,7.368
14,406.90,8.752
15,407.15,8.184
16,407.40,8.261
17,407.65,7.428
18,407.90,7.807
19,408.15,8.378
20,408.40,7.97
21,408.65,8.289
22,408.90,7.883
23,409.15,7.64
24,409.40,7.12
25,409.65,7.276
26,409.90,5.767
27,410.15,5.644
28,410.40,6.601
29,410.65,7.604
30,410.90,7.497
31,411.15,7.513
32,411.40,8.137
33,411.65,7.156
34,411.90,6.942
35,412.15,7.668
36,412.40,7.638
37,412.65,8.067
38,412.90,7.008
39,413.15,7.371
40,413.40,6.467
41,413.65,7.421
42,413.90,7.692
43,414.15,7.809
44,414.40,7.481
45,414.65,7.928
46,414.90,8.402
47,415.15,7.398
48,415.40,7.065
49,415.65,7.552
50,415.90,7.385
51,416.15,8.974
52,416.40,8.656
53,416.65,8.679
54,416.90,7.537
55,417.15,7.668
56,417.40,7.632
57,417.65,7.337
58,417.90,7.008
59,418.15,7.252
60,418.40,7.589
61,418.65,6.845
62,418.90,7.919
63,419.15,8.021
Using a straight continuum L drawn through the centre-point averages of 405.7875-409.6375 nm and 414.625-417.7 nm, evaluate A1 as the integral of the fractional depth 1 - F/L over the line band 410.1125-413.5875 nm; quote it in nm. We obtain 0.23 nm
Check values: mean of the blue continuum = 7.7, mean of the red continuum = 7.87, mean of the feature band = 7.28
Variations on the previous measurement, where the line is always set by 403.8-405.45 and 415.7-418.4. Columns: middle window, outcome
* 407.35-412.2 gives 0.14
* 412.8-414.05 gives 0.08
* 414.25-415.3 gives -0.01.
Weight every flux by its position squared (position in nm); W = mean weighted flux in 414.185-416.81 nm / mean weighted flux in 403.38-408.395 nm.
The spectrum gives 1.08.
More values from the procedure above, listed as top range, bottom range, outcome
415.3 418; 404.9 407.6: 1.06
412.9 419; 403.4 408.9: 1.03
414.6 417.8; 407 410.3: 1.08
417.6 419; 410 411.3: 1.09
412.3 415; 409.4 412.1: 1.09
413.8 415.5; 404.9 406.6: 1.07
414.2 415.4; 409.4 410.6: 1.22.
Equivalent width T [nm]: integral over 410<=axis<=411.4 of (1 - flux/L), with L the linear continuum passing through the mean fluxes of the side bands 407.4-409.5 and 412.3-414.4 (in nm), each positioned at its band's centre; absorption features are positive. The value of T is 0.110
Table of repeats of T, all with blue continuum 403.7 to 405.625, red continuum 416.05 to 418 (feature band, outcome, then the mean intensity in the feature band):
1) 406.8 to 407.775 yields -0.05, 8.14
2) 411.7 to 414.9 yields 0.15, 7.49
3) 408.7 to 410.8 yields 0.21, 7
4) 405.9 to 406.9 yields 0.07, 7.14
